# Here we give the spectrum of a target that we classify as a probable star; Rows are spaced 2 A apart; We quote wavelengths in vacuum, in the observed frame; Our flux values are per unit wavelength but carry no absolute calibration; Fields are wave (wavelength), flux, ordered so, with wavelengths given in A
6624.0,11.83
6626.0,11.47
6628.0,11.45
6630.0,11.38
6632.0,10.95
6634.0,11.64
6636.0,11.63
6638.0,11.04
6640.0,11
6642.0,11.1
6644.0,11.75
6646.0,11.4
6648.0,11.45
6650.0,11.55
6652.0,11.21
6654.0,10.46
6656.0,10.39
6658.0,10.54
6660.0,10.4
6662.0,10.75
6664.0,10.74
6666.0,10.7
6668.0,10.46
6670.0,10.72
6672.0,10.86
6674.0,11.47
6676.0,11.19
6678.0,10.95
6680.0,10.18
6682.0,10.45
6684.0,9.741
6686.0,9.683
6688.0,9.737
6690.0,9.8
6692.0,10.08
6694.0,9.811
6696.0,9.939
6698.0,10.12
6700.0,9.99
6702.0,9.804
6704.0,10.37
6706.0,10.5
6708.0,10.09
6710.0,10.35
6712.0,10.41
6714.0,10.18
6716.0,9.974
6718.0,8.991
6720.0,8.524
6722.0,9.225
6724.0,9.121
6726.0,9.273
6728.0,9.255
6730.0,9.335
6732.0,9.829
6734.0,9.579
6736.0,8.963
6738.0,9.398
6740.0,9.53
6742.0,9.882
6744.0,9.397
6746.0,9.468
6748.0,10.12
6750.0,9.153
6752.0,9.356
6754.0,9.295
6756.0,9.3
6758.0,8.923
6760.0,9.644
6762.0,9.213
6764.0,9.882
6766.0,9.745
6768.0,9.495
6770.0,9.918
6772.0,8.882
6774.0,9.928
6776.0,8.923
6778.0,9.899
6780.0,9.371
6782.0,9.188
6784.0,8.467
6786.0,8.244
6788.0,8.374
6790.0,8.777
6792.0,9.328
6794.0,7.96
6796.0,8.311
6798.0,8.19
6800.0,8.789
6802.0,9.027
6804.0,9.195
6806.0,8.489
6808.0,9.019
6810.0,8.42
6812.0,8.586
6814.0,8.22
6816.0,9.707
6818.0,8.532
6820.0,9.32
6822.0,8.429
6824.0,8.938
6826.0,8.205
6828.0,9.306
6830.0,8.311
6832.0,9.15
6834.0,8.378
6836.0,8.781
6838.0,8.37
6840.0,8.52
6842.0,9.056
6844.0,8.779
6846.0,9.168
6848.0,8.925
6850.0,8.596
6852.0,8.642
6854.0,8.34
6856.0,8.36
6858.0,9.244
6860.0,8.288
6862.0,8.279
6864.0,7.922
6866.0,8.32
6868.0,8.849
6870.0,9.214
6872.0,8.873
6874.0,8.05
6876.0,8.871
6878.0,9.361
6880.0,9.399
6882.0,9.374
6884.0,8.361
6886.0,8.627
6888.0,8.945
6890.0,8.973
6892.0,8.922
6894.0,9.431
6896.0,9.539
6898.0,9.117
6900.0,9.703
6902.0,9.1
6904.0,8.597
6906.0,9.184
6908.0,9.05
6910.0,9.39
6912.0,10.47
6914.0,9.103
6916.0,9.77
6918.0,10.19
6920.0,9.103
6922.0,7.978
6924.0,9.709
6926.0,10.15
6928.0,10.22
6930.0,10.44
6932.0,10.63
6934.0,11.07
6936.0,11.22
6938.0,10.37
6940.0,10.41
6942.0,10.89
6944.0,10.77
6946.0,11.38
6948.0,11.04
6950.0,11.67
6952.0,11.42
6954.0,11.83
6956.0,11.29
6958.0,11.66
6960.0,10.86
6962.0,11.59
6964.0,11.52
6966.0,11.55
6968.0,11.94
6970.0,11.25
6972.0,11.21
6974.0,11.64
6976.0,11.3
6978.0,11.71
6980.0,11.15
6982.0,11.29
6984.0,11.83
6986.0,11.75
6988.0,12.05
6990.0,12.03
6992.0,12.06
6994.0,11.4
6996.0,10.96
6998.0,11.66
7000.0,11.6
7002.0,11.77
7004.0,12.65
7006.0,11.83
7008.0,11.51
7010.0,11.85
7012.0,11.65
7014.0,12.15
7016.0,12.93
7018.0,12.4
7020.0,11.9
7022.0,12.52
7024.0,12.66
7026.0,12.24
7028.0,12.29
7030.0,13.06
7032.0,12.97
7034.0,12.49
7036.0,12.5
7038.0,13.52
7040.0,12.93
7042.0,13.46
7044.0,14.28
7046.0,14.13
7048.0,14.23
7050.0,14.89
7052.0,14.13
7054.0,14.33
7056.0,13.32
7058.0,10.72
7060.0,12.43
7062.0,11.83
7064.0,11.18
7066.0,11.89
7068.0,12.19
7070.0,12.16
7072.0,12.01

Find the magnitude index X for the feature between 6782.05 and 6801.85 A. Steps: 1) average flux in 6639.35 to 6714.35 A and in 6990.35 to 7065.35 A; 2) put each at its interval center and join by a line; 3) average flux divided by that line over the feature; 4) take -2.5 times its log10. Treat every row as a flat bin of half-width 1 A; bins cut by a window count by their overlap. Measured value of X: 0.293 mag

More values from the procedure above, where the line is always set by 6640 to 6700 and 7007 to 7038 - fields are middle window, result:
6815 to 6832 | 0.271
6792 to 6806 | 0.289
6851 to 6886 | 0.314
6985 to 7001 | 0.049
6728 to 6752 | 0.155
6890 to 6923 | 0.260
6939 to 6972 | 0.068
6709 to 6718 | 0.076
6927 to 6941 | 0.126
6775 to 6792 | 0.243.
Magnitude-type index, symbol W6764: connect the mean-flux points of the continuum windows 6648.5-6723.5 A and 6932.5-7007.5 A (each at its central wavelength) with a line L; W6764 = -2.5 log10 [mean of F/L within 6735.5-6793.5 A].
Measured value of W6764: 0.14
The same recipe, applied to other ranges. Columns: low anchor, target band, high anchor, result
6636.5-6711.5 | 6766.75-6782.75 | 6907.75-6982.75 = 0.13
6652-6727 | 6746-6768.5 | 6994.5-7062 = 0.13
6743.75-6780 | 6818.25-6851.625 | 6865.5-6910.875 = 0.05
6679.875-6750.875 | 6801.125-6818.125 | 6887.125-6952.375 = 0.12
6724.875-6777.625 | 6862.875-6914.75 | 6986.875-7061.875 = 0.22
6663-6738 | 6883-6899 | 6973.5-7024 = 0.24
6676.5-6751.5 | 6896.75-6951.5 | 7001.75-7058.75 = 0.18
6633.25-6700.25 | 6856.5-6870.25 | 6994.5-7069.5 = 0.34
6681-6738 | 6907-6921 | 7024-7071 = 0.21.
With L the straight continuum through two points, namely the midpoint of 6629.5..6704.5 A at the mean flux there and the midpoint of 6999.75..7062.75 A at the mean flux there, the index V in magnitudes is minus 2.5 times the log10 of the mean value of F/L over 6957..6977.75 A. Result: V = 0.083 mag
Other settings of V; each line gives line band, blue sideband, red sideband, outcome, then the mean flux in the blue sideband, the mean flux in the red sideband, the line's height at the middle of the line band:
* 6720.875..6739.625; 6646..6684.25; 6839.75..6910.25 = 0.10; 10.8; 8.87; 10.2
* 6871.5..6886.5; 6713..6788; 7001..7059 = 0.23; 9.36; 12.8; 10.9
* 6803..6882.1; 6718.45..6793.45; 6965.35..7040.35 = 0.17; 9.29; 12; 10.2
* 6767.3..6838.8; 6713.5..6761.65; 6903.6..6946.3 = 0.09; 9.39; 10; 9.61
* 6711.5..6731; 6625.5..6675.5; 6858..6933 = 0.12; 11.1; 9.18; 10.5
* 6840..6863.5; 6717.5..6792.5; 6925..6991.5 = 0.18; 9.3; 11.3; 10.2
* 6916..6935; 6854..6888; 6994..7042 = 0.01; 8.71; 12.3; 10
